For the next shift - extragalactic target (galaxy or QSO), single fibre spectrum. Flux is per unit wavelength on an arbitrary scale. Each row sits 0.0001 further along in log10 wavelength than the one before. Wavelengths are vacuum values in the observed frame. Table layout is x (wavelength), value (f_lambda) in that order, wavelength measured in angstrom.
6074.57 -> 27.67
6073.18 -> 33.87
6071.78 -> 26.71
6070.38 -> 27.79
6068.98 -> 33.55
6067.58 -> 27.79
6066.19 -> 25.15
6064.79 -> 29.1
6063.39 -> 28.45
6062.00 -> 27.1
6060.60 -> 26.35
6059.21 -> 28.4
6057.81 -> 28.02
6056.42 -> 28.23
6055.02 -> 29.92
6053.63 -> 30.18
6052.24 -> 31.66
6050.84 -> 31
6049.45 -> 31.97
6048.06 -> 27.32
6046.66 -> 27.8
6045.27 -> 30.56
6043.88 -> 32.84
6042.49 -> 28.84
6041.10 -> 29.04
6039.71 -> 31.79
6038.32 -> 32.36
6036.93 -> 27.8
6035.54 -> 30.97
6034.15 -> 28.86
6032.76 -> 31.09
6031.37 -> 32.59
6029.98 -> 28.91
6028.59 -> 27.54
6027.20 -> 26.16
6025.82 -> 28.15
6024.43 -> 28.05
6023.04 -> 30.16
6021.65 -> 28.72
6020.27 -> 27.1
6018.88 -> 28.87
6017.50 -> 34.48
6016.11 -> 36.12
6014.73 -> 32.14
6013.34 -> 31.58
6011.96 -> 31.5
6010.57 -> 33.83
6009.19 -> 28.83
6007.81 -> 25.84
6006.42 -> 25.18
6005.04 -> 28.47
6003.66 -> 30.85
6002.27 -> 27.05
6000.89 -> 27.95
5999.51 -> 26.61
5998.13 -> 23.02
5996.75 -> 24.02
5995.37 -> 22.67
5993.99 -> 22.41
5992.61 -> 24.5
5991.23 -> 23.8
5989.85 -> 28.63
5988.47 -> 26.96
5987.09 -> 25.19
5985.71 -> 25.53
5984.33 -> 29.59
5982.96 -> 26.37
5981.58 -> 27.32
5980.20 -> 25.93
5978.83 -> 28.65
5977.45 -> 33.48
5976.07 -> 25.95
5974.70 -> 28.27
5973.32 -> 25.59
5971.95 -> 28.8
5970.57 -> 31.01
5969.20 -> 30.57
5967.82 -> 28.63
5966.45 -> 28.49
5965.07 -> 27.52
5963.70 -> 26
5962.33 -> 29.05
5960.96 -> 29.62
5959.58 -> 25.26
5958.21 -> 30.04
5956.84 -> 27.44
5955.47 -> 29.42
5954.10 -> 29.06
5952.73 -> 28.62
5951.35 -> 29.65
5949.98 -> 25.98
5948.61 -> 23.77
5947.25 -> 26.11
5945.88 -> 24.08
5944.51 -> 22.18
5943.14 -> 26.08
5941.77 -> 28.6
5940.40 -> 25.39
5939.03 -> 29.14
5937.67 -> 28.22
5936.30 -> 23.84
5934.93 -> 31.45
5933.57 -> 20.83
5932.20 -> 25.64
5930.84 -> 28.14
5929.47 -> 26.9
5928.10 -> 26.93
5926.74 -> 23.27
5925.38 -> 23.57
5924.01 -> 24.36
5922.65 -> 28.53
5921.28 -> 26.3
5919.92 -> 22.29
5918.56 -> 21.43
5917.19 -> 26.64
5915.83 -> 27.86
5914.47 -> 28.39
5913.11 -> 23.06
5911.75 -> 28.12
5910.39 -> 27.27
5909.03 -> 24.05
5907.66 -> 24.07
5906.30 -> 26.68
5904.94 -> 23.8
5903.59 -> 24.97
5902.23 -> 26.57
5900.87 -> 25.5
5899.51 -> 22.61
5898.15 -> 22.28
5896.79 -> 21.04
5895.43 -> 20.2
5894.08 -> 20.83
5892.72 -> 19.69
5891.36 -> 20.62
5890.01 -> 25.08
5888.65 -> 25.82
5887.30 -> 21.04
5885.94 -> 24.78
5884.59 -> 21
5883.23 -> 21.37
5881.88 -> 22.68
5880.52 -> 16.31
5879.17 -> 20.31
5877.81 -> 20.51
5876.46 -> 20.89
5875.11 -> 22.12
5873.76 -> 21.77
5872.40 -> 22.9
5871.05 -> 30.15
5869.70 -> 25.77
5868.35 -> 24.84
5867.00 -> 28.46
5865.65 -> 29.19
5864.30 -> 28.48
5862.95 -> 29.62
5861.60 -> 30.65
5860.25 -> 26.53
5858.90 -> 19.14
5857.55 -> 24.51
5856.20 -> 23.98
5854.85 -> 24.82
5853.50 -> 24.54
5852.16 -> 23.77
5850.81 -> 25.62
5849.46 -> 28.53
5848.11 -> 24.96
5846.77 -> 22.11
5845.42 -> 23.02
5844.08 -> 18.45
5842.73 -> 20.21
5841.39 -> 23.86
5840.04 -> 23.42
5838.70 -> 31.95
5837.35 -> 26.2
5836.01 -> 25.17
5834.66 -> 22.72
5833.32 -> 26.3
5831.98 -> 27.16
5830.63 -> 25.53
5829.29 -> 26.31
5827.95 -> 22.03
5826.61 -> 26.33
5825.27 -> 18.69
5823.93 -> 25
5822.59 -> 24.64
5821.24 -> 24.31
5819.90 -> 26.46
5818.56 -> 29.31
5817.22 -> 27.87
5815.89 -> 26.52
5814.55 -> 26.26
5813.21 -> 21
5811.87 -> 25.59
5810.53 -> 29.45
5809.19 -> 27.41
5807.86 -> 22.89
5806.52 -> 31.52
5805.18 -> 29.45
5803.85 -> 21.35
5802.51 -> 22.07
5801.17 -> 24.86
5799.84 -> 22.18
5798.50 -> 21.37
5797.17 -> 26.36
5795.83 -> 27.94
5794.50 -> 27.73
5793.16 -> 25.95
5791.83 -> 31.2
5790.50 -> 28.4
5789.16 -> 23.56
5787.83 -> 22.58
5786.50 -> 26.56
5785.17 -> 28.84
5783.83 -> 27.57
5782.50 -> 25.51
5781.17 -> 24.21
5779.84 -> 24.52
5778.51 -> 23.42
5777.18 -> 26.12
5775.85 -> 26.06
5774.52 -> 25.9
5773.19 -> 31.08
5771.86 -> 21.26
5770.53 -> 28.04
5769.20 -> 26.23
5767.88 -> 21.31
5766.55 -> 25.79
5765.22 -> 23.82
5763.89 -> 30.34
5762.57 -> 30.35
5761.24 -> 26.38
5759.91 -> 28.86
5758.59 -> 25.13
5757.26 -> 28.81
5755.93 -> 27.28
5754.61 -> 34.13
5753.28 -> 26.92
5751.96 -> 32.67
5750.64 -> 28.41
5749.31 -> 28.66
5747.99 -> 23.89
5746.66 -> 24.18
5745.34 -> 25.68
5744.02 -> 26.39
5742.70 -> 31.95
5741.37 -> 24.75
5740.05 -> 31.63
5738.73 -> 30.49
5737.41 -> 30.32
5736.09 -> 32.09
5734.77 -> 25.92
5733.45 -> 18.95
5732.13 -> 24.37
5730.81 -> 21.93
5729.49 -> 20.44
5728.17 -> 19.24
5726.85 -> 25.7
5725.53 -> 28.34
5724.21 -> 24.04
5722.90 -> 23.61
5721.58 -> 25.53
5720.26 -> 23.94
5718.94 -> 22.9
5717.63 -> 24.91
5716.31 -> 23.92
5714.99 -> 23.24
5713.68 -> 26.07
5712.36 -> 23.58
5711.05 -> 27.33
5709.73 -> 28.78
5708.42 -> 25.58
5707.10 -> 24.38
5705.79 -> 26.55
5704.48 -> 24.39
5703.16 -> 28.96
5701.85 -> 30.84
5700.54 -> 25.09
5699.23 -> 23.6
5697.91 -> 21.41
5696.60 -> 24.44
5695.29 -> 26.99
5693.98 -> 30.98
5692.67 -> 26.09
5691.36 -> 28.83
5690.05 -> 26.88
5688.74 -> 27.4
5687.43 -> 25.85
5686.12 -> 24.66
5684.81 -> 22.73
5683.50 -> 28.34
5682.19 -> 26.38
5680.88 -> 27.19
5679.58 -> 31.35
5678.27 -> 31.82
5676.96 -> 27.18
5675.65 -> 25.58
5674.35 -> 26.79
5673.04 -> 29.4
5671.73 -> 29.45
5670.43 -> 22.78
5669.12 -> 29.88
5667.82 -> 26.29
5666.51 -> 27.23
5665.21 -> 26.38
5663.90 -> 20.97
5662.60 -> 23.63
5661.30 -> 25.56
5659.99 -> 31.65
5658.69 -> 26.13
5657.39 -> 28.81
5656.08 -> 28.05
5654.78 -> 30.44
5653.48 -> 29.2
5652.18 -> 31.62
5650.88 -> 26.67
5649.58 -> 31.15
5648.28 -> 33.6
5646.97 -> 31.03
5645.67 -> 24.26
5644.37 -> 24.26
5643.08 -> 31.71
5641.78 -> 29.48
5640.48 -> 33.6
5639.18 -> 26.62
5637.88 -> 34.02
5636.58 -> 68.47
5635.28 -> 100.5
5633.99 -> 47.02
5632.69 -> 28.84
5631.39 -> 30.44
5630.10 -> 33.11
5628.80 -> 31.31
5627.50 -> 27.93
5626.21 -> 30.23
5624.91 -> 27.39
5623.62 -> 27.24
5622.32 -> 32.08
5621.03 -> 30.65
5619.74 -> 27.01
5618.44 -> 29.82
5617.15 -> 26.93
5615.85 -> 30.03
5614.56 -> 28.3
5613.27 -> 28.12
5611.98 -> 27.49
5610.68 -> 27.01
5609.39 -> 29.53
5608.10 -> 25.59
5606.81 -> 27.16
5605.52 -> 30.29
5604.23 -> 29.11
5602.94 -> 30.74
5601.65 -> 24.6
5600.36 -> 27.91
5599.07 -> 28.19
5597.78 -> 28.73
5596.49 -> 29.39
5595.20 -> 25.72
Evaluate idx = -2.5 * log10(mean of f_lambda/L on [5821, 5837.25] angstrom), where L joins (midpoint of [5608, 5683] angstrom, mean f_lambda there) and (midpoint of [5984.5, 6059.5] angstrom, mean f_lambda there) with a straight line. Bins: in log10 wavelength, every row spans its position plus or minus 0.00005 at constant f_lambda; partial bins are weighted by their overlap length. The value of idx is 0.21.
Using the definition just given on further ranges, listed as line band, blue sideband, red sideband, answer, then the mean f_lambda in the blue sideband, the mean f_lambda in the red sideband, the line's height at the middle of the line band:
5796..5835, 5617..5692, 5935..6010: 0.143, 30.6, 27.1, 28.8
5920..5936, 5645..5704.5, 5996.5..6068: 0.114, 27.4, 29.2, 28.7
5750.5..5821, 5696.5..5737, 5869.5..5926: -0.089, 24.9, 23.6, 24.4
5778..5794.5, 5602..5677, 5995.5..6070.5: 0.157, 30.8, 29.2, 30.2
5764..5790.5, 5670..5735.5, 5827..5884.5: -0.021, 25.7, 24.4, 25.1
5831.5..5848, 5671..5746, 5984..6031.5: 0.119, 26.2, 28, 27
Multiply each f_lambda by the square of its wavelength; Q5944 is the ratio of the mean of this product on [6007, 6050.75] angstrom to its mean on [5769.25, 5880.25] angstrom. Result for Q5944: 1.3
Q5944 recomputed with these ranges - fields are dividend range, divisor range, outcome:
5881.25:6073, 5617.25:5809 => 1.07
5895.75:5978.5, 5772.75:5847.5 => 1.09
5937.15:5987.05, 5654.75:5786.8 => 1.13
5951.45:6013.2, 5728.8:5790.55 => 1.12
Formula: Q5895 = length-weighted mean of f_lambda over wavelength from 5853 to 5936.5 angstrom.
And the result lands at 24.4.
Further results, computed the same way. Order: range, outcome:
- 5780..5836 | 25.6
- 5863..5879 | 25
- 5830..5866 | 25.2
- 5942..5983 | 27.7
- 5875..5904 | 22.1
